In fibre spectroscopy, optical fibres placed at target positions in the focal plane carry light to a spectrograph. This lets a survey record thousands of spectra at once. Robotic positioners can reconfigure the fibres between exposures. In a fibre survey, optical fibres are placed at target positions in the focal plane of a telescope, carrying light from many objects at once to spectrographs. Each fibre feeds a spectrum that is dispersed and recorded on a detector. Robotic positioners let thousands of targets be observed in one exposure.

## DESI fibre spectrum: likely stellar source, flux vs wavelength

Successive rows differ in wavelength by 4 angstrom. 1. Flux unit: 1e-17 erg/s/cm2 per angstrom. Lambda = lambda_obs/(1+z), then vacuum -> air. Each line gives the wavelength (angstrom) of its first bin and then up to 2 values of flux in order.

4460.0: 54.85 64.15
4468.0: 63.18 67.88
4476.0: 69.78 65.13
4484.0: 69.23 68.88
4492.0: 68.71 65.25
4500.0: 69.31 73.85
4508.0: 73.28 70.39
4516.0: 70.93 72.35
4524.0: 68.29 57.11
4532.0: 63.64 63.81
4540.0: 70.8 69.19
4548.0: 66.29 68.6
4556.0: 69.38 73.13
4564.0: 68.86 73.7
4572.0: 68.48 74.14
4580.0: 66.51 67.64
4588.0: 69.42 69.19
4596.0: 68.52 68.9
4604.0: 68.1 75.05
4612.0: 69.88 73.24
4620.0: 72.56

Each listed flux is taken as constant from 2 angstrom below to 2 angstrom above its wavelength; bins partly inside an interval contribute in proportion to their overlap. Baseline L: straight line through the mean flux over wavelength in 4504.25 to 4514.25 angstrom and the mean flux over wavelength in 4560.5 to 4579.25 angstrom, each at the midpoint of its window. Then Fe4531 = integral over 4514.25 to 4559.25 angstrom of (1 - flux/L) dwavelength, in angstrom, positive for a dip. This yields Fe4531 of 2.66 angstrom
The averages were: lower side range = 72.2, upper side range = 71.1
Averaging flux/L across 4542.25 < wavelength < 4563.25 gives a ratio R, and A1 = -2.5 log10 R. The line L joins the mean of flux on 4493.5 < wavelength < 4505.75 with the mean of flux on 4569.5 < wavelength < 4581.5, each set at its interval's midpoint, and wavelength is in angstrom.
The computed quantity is 0.008 mag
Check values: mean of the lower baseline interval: 69.3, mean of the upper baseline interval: 70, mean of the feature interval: 69.3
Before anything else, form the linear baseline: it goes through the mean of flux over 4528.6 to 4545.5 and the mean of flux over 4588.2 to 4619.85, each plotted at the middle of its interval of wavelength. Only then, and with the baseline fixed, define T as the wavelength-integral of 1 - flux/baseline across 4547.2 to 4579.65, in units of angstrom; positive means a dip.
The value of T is -1.2 angstrom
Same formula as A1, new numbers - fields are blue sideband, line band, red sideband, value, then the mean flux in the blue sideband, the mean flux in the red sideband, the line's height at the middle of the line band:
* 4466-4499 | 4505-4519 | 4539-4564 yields -0.05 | 67.3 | 69.5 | 68.2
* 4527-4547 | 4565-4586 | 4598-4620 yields -0.02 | 65.4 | 71.2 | 68.5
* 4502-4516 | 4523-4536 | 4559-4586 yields 0.14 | 72.3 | 70.2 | 71.6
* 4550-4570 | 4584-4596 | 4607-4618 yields 0.04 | 70.7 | 72.5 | 71.7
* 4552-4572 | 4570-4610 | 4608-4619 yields 0.03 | 70.7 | 72.3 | 71.6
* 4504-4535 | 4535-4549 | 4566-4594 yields 0.02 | 68.2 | 69.9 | 68.8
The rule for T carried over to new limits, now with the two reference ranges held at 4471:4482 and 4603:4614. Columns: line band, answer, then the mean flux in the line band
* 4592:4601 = 0.3 angstrom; 68.8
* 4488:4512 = -0.6 angstrom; 70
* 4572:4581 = 0.0 angstrom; 70.3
